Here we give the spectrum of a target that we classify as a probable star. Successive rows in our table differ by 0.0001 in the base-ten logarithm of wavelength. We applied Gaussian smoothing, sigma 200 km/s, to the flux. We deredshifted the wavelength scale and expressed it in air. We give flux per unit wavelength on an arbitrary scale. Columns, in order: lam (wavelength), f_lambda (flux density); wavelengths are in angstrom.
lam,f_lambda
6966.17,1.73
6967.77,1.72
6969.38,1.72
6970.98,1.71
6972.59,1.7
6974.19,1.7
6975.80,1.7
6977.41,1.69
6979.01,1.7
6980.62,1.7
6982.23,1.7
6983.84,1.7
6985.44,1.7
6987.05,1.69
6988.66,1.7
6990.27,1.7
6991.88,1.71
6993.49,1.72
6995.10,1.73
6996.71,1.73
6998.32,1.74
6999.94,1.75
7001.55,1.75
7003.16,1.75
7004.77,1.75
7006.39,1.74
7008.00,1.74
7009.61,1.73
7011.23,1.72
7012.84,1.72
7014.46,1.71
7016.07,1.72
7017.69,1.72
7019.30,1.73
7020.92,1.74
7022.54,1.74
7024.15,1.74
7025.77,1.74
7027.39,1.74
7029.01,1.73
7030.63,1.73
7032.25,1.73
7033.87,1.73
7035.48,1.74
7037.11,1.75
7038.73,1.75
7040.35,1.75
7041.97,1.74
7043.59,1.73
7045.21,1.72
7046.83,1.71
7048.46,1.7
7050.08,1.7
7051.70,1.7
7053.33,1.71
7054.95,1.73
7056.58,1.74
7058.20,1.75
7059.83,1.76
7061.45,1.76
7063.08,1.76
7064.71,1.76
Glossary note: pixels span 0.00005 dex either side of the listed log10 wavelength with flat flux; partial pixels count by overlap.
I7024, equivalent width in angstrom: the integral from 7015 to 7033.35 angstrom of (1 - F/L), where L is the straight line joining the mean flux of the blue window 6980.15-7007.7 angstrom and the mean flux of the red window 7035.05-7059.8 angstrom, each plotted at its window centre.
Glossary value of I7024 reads -0.07 angstrom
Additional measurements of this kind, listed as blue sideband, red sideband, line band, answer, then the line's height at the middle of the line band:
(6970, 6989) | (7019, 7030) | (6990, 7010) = -0.2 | 1.72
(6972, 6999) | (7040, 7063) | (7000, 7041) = -0.4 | 1.72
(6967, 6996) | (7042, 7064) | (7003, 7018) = -0.1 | 1.71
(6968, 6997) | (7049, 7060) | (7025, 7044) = -0.2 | 1.72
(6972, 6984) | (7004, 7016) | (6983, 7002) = -0.1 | 1.71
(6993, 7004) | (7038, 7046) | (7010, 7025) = 0.1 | 1.74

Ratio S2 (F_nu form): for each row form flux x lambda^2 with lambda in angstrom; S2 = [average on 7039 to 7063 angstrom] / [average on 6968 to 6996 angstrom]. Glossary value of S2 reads 1.0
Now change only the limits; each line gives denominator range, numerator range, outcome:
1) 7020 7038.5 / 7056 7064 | 1.02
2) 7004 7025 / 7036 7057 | 1.01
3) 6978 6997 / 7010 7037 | 1.02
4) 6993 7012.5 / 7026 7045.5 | 1.01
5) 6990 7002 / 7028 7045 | 1.02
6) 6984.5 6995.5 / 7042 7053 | 1.02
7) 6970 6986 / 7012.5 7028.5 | 1.03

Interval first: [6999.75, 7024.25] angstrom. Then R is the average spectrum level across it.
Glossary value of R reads 1.73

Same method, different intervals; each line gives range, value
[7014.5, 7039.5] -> 1.73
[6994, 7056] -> 1.73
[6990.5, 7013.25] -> 1.73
